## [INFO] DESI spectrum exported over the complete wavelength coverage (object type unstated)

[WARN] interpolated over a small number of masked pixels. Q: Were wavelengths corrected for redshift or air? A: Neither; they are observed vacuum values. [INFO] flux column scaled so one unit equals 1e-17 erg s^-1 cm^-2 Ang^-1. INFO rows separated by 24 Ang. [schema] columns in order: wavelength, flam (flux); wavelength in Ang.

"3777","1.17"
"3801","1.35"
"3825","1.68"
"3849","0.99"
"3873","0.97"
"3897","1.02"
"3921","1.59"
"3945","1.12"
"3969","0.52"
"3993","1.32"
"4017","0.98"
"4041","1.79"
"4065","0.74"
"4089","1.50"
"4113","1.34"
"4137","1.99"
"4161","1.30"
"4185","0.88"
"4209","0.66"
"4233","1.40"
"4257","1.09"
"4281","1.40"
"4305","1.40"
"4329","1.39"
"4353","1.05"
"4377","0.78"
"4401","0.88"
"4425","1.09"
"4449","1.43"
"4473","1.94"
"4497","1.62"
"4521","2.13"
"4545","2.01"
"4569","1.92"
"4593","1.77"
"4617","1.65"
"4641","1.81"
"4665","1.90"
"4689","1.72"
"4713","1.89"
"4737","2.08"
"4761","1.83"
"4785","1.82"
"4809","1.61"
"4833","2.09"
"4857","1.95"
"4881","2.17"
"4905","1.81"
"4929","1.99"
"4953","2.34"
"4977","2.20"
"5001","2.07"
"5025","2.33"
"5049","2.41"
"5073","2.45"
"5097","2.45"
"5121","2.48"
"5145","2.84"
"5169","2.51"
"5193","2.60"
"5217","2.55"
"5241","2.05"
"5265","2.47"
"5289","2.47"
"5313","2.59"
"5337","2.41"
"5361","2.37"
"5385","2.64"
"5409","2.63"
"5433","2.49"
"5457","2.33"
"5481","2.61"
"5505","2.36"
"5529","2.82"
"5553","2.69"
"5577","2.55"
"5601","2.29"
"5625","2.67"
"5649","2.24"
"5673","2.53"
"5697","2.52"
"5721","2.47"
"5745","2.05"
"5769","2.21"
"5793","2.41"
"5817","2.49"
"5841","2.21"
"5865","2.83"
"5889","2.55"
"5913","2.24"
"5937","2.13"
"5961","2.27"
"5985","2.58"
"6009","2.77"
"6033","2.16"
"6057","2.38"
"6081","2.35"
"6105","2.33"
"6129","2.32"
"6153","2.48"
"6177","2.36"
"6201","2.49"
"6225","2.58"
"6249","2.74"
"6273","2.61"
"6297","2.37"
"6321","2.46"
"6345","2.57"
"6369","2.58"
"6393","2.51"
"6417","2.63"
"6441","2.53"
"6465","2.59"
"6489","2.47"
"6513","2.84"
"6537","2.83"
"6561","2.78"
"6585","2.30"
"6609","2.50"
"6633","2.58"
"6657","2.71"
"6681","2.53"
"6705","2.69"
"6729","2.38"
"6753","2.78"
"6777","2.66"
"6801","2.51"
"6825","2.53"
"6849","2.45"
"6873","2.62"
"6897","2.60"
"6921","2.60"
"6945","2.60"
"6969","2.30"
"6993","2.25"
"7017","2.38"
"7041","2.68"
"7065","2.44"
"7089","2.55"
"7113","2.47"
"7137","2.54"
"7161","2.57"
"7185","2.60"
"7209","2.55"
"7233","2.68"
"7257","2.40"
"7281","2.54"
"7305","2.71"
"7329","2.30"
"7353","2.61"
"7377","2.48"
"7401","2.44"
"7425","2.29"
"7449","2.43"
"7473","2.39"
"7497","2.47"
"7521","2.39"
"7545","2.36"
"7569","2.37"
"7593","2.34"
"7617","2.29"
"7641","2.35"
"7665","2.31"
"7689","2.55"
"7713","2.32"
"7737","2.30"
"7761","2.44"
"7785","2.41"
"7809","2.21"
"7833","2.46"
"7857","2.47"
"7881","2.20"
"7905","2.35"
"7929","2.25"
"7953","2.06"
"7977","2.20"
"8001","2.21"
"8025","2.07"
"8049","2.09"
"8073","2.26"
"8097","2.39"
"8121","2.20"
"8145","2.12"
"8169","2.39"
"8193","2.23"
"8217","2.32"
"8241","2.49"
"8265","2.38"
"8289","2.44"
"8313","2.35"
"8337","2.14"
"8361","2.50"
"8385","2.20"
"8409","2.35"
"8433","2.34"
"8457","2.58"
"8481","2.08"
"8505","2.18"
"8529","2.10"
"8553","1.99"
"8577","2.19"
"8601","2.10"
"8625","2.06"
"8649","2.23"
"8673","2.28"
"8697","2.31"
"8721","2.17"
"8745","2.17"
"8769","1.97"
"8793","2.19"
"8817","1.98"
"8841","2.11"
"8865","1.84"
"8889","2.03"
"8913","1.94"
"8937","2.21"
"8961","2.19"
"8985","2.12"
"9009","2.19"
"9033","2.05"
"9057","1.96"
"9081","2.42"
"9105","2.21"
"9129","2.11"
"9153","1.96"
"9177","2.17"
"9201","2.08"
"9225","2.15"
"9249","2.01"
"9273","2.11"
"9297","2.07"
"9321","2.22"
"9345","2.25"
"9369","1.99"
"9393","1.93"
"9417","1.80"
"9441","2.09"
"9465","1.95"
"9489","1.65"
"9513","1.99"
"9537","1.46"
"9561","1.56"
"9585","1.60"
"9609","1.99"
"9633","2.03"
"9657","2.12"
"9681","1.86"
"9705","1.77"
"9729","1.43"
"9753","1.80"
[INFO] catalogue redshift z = 0.12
